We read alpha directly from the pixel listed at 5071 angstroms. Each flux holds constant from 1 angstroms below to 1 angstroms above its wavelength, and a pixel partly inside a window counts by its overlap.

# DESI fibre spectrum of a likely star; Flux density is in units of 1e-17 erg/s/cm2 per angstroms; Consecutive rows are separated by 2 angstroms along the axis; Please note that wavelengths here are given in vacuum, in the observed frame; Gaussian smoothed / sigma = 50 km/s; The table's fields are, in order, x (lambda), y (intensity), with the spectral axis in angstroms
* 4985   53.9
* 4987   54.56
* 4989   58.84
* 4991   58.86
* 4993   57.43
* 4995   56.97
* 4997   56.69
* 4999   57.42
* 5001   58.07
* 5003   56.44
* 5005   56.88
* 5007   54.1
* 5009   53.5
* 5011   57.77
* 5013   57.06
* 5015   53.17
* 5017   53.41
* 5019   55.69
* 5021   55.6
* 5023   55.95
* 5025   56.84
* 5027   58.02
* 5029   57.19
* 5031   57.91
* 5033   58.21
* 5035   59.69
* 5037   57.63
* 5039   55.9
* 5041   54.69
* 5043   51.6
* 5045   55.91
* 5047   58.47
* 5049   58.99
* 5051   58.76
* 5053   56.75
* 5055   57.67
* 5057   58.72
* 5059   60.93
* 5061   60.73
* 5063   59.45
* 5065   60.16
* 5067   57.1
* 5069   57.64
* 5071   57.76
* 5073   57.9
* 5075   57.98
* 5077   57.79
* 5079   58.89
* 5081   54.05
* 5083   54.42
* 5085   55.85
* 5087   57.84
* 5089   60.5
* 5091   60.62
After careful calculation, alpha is 57.76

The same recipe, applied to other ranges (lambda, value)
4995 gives 56.97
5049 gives 58.99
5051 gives 58.76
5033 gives 58.21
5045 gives 55.91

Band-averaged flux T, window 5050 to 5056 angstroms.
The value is 57.7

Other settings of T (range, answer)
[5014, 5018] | 53.3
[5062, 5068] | 58.9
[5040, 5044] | 53.1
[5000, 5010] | 55.8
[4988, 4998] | 57.8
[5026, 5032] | 57.7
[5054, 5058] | 58.2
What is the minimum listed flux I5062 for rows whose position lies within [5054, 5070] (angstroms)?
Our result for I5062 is 57.1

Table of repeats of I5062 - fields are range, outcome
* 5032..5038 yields 57.63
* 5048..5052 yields 58.76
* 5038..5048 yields 51.6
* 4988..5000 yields 56.69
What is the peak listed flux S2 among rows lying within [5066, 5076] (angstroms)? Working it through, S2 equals 57.98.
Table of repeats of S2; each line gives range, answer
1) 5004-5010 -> 56.88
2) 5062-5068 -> 60.16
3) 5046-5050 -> 58.99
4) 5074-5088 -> 58.89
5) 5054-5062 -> 60.93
